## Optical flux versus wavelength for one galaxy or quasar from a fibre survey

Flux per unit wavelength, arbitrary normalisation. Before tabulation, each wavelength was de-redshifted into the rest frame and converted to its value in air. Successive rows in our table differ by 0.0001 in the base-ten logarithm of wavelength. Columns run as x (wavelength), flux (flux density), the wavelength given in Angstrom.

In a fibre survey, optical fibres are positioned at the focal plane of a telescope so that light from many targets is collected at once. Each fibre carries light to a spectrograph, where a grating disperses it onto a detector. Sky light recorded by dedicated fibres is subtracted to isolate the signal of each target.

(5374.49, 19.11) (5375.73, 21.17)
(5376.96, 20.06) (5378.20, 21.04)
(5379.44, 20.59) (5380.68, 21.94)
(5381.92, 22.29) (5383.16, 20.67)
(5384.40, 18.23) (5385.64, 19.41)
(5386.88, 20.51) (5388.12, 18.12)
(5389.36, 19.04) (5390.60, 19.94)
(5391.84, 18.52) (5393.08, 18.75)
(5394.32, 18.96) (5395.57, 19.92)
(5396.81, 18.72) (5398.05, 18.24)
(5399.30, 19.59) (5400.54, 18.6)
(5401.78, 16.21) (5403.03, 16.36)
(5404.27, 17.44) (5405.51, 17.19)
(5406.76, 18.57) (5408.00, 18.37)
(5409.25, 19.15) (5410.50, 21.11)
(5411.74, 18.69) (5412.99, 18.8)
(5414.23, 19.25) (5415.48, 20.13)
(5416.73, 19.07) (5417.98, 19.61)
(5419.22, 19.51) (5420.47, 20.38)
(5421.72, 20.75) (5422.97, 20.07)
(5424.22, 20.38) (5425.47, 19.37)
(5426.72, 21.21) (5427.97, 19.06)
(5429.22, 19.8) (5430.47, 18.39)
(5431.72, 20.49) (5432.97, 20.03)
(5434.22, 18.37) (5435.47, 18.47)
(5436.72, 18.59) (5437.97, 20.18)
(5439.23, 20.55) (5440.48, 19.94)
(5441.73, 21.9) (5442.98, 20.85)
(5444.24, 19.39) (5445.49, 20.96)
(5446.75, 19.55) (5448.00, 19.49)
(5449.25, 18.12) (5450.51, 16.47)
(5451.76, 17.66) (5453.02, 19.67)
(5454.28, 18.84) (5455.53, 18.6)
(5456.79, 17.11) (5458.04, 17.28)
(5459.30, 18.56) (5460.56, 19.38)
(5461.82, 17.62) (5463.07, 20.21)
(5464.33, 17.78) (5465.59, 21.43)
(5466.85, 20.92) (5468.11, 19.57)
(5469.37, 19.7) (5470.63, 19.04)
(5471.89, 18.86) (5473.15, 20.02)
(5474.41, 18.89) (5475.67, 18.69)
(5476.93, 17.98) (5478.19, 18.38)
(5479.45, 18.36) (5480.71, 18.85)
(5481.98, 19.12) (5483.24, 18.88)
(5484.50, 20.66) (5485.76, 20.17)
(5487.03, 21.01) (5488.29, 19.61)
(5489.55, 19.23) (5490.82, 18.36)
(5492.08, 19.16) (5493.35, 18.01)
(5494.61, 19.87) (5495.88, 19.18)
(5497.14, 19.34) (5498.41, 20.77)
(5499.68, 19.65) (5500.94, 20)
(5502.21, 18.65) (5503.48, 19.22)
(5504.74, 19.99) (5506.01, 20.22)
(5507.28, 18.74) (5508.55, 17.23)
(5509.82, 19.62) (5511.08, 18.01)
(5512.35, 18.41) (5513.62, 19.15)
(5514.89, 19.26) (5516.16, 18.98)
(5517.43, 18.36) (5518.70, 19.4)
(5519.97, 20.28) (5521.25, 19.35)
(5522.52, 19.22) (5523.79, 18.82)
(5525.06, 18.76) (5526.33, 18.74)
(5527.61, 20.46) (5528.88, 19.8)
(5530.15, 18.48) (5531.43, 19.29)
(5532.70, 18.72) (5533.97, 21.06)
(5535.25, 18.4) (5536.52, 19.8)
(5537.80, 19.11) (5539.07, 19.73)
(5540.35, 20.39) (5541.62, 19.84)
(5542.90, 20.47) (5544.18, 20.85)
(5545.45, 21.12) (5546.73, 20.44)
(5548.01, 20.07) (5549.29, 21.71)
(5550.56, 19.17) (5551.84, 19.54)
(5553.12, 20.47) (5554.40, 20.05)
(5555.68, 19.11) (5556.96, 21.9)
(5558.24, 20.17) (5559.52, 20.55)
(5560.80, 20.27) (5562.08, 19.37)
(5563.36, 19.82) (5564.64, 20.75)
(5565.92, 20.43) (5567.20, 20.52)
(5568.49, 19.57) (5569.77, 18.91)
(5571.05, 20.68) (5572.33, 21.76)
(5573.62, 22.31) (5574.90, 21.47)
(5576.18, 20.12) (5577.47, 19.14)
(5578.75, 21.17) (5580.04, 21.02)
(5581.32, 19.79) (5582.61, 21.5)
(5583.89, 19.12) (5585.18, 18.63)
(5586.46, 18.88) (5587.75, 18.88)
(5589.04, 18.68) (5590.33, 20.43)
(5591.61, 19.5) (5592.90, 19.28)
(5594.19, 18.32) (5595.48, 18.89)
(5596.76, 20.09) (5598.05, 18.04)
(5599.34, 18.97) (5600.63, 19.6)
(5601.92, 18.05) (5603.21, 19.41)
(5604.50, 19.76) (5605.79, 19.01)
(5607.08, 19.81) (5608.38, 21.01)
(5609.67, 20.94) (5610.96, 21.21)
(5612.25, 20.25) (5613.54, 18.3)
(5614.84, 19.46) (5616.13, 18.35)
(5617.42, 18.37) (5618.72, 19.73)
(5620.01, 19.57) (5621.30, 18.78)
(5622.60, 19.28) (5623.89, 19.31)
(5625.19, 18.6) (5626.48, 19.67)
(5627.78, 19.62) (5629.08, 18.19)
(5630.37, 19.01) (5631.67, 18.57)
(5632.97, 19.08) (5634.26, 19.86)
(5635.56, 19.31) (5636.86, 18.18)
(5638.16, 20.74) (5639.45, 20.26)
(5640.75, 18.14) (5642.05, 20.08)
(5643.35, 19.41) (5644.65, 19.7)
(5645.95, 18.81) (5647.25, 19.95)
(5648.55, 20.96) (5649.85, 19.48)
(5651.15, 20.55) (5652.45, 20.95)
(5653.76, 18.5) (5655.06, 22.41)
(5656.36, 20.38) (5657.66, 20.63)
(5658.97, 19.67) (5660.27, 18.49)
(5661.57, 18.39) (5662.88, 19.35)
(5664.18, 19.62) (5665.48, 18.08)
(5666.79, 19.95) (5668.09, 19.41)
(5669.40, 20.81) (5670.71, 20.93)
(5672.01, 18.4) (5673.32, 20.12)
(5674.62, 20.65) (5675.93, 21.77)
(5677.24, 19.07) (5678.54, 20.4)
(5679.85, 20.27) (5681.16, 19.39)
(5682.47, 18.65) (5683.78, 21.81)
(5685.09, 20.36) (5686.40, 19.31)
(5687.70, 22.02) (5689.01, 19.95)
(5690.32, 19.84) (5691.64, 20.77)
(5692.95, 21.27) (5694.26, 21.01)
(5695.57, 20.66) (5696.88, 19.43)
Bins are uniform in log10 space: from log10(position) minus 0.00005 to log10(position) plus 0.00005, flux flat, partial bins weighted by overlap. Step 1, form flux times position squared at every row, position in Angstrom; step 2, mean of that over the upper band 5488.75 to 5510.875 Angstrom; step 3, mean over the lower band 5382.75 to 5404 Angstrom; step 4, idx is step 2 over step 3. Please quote 1.1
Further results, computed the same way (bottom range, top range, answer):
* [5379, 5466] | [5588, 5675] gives 1.09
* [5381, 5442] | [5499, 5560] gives 1.06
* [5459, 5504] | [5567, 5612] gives 1.07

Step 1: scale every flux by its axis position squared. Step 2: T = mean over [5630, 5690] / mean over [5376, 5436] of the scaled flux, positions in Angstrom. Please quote 1.1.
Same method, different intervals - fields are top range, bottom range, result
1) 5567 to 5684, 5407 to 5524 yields 1.08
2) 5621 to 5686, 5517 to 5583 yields 1.02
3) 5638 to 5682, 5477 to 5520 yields 1.10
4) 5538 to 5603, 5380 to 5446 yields 1.09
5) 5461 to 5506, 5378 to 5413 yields 1.05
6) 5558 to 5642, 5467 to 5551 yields 1.04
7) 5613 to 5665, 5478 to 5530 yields 1.06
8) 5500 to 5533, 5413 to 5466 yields 1.02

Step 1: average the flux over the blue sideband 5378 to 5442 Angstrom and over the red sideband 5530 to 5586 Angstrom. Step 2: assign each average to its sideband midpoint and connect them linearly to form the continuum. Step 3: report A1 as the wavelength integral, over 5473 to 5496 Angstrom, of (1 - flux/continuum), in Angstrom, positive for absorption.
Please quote 0.7 Angstrom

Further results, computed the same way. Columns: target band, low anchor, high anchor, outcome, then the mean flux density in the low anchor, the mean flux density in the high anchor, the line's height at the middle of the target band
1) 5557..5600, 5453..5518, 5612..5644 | -1.7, 19.1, 19.2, 19.2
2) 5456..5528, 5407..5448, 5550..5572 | 2.7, 19.7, 20.1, 19.9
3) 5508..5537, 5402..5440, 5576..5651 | 0.4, 19.3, 19.5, 19.4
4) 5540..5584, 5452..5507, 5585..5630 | -2.6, 19.2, 19.3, 19.3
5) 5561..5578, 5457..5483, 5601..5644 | -1.0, 19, 19.4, 19.2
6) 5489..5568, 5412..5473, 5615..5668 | -0.8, 19.4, 19.5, 19.4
